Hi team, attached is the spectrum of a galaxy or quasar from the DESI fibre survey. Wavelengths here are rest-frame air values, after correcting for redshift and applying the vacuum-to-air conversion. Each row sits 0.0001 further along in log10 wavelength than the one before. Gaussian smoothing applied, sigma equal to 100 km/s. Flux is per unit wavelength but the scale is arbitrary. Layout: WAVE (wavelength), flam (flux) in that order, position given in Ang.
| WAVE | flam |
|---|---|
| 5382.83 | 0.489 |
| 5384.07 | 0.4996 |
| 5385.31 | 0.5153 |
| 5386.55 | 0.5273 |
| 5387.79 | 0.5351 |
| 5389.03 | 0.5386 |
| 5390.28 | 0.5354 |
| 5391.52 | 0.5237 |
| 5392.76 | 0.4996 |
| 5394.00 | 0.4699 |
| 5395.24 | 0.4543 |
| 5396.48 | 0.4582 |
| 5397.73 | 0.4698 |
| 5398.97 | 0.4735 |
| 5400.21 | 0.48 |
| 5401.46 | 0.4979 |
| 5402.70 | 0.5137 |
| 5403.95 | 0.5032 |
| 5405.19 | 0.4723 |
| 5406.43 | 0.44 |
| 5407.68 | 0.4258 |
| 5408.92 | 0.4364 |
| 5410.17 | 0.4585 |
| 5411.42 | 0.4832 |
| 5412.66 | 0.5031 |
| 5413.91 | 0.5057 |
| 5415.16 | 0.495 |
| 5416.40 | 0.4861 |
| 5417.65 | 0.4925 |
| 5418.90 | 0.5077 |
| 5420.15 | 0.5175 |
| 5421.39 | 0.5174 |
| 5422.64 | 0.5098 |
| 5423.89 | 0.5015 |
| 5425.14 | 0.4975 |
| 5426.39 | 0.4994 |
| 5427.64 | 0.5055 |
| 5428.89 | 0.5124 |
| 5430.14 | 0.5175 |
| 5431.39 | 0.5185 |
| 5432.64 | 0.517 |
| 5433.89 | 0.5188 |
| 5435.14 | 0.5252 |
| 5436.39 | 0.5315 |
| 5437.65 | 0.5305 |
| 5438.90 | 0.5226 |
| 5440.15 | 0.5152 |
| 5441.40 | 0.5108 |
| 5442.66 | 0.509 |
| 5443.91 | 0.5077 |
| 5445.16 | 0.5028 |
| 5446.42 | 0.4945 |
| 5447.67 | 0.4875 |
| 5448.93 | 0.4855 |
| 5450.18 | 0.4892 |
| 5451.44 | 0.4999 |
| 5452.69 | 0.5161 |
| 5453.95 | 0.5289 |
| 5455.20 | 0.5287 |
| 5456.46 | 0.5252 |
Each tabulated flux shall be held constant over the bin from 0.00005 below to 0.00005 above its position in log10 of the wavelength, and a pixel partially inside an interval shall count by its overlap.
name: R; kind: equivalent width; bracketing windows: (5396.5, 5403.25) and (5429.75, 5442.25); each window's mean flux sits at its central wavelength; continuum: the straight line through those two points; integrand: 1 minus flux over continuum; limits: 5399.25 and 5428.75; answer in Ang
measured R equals 0.53 Ang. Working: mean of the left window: 0.484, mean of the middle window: 0.489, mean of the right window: 0.521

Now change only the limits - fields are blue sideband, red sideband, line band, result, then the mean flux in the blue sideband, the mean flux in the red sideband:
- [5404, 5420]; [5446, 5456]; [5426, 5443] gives -0.82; 0.478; 0.504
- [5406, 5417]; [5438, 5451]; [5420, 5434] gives -0.71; 0.471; 0.503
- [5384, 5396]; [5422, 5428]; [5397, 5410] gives 0.93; 0.51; 0.502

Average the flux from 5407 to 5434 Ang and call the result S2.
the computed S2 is 0.496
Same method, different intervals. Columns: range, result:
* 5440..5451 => 0.499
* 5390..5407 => 0.484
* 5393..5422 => 0.481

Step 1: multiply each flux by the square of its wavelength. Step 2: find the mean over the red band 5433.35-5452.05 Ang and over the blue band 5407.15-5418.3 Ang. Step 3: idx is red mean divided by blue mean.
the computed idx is 1.08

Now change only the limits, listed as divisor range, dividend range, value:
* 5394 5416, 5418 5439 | 1.09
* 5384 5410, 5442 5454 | 1.05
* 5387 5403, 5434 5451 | 1.04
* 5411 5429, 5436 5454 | 1.02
